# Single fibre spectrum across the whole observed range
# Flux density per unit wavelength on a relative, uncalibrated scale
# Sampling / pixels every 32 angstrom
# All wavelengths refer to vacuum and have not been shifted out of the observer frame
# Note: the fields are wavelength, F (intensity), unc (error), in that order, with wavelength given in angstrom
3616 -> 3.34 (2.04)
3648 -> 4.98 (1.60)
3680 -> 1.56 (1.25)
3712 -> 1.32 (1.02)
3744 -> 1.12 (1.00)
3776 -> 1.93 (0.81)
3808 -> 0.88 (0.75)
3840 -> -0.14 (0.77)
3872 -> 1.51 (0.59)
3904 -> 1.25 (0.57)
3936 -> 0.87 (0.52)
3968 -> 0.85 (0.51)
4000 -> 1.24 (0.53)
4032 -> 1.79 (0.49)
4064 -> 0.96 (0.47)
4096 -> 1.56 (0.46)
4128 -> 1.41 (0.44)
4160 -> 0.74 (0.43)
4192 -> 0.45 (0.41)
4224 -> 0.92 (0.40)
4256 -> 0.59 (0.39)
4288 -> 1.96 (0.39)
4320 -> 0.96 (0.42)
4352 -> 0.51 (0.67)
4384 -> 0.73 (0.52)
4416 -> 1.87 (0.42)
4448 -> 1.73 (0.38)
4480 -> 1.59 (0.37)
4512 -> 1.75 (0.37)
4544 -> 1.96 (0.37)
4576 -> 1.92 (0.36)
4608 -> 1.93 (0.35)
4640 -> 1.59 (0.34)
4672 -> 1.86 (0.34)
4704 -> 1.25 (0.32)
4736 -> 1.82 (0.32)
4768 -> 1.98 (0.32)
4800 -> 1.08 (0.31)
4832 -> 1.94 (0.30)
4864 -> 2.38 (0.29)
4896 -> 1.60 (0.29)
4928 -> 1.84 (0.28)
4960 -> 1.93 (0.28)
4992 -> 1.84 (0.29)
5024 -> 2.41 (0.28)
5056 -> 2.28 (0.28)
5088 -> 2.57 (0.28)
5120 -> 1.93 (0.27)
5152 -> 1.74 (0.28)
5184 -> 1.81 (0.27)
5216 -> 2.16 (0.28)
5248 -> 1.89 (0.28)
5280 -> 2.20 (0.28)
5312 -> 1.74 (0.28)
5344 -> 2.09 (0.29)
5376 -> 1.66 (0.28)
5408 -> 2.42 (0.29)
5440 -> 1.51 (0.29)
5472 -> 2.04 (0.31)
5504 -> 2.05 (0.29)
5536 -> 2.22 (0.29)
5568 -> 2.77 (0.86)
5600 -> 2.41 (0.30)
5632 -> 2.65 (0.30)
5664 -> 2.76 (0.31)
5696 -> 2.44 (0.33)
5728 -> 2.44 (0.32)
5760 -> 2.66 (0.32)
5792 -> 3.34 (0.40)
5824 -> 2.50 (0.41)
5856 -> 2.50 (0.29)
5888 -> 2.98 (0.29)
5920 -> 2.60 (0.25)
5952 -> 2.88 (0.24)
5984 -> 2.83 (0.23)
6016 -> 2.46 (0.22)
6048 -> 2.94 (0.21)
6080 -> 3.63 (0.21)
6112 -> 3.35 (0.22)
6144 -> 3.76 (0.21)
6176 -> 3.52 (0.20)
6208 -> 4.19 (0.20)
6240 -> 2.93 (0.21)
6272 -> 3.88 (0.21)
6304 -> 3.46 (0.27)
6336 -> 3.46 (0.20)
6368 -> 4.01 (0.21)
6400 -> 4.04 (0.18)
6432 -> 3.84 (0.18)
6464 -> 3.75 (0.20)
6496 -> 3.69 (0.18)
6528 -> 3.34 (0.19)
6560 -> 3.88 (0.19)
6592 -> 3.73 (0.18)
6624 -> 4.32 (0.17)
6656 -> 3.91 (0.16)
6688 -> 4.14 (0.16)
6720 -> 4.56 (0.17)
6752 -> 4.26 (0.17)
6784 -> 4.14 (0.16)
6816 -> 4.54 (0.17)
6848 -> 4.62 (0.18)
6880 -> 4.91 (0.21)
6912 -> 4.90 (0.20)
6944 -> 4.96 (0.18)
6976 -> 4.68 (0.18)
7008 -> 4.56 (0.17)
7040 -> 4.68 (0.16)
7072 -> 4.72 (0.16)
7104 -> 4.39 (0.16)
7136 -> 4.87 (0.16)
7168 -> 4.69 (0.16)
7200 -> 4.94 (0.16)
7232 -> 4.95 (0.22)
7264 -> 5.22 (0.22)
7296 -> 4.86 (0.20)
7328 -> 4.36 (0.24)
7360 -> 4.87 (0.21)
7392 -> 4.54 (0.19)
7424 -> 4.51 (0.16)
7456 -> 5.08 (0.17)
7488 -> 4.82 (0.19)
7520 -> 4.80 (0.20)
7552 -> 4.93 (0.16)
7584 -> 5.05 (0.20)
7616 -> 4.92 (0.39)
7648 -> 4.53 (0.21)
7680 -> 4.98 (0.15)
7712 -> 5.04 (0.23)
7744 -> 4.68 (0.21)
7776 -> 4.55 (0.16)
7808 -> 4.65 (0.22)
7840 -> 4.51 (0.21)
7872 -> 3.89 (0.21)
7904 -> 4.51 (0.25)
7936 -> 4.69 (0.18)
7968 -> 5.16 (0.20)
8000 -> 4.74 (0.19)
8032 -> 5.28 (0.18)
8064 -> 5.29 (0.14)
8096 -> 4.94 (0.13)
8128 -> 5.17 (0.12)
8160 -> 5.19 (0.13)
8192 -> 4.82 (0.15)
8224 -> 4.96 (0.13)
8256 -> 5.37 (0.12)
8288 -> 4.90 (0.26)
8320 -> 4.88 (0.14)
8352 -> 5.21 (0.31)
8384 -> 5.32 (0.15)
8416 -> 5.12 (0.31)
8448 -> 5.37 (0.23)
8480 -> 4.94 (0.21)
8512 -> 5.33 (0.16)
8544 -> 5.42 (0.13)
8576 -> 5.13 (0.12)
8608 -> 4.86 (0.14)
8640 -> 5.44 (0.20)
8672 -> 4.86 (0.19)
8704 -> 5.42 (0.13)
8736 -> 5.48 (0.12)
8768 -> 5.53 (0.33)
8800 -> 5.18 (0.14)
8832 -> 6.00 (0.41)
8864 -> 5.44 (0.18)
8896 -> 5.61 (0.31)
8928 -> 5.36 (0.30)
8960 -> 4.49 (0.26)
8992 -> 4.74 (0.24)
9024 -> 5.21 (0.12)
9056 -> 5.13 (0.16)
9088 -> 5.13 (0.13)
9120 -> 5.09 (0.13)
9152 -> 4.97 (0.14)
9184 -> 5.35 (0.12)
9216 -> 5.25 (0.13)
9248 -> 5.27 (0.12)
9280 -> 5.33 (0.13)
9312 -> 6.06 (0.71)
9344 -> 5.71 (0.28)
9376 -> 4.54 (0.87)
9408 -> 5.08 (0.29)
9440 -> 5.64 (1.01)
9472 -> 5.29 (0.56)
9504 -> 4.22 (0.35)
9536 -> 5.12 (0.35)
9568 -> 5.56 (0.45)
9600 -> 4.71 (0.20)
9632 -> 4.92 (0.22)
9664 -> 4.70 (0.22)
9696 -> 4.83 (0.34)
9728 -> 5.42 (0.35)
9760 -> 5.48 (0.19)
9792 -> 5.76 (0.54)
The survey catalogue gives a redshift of 0.519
